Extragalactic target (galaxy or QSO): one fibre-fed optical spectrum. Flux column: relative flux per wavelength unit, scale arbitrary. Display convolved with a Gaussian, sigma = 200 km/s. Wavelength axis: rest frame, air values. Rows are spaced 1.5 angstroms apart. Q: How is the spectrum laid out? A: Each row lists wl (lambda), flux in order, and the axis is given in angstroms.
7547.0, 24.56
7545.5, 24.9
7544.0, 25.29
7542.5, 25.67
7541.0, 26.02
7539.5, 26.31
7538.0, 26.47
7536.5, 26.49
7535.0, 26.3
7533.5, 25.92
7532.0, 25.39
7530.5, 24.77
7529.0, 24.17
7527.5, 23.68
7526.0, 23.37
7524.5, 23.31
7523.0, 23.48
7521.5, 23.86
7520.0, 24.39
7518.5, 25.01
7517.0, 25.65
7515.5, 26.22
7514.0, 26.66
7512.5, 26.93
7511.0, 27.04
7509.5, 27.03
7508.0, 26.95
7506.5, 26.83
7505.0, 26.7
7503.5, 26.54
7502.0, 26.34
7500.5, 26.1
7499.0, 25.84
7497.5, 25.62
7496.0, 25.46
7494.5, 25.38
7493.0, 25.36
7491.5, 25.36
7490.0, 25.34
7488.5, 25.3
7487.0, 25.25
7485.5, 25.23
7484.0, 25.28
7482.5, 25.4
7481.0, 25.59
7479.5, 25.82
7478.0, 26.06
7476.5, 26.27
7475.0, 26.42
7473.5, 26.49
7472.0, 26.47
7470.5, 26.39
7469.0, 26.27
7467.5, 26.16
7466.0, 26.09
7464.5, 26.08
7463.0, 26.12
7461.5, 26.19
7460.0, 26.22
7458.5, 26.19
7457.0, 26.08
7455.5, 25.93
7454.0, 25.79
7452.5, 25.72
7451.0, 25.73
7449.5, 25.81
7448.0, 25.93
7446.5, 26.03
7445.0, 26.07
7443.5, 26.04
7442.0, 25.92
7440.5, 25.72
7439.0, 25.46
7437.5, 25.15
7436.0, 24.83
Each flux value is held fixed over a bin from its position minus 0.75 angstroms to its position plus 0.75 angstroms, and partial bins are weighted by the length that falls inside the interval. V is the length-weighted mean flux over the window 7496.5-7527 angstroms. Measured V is 25.7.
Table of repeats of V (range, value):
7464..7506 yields 25.9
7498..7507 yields 26.4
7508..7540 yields 25.4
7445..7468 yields 26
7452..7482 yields 26.1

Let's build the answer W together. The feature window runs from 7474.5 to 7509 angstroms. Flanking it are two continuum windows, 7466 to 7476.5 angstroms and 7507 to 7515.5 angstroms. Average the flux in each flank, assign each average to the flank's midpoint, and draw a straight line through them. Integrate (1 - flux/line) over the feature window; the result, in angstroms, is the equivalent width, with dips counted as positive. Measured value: 1.0 angstroms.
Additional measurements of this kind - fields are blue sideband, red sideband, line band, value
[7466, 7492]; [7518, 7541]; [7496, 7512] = -0.7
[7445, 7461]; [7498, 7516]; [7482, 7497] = 0.6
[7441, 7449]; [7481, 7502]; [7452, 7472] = -0.2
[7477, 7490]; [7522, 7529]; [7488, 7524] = -2.0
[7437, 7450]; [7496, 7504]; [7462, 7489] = 0.0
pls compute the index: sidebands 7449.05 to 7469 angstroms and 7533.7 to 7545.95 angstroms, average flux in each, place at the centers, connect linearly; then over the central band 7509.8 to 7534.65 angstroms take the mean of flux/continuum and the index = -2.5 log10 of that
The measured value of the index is 0.039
